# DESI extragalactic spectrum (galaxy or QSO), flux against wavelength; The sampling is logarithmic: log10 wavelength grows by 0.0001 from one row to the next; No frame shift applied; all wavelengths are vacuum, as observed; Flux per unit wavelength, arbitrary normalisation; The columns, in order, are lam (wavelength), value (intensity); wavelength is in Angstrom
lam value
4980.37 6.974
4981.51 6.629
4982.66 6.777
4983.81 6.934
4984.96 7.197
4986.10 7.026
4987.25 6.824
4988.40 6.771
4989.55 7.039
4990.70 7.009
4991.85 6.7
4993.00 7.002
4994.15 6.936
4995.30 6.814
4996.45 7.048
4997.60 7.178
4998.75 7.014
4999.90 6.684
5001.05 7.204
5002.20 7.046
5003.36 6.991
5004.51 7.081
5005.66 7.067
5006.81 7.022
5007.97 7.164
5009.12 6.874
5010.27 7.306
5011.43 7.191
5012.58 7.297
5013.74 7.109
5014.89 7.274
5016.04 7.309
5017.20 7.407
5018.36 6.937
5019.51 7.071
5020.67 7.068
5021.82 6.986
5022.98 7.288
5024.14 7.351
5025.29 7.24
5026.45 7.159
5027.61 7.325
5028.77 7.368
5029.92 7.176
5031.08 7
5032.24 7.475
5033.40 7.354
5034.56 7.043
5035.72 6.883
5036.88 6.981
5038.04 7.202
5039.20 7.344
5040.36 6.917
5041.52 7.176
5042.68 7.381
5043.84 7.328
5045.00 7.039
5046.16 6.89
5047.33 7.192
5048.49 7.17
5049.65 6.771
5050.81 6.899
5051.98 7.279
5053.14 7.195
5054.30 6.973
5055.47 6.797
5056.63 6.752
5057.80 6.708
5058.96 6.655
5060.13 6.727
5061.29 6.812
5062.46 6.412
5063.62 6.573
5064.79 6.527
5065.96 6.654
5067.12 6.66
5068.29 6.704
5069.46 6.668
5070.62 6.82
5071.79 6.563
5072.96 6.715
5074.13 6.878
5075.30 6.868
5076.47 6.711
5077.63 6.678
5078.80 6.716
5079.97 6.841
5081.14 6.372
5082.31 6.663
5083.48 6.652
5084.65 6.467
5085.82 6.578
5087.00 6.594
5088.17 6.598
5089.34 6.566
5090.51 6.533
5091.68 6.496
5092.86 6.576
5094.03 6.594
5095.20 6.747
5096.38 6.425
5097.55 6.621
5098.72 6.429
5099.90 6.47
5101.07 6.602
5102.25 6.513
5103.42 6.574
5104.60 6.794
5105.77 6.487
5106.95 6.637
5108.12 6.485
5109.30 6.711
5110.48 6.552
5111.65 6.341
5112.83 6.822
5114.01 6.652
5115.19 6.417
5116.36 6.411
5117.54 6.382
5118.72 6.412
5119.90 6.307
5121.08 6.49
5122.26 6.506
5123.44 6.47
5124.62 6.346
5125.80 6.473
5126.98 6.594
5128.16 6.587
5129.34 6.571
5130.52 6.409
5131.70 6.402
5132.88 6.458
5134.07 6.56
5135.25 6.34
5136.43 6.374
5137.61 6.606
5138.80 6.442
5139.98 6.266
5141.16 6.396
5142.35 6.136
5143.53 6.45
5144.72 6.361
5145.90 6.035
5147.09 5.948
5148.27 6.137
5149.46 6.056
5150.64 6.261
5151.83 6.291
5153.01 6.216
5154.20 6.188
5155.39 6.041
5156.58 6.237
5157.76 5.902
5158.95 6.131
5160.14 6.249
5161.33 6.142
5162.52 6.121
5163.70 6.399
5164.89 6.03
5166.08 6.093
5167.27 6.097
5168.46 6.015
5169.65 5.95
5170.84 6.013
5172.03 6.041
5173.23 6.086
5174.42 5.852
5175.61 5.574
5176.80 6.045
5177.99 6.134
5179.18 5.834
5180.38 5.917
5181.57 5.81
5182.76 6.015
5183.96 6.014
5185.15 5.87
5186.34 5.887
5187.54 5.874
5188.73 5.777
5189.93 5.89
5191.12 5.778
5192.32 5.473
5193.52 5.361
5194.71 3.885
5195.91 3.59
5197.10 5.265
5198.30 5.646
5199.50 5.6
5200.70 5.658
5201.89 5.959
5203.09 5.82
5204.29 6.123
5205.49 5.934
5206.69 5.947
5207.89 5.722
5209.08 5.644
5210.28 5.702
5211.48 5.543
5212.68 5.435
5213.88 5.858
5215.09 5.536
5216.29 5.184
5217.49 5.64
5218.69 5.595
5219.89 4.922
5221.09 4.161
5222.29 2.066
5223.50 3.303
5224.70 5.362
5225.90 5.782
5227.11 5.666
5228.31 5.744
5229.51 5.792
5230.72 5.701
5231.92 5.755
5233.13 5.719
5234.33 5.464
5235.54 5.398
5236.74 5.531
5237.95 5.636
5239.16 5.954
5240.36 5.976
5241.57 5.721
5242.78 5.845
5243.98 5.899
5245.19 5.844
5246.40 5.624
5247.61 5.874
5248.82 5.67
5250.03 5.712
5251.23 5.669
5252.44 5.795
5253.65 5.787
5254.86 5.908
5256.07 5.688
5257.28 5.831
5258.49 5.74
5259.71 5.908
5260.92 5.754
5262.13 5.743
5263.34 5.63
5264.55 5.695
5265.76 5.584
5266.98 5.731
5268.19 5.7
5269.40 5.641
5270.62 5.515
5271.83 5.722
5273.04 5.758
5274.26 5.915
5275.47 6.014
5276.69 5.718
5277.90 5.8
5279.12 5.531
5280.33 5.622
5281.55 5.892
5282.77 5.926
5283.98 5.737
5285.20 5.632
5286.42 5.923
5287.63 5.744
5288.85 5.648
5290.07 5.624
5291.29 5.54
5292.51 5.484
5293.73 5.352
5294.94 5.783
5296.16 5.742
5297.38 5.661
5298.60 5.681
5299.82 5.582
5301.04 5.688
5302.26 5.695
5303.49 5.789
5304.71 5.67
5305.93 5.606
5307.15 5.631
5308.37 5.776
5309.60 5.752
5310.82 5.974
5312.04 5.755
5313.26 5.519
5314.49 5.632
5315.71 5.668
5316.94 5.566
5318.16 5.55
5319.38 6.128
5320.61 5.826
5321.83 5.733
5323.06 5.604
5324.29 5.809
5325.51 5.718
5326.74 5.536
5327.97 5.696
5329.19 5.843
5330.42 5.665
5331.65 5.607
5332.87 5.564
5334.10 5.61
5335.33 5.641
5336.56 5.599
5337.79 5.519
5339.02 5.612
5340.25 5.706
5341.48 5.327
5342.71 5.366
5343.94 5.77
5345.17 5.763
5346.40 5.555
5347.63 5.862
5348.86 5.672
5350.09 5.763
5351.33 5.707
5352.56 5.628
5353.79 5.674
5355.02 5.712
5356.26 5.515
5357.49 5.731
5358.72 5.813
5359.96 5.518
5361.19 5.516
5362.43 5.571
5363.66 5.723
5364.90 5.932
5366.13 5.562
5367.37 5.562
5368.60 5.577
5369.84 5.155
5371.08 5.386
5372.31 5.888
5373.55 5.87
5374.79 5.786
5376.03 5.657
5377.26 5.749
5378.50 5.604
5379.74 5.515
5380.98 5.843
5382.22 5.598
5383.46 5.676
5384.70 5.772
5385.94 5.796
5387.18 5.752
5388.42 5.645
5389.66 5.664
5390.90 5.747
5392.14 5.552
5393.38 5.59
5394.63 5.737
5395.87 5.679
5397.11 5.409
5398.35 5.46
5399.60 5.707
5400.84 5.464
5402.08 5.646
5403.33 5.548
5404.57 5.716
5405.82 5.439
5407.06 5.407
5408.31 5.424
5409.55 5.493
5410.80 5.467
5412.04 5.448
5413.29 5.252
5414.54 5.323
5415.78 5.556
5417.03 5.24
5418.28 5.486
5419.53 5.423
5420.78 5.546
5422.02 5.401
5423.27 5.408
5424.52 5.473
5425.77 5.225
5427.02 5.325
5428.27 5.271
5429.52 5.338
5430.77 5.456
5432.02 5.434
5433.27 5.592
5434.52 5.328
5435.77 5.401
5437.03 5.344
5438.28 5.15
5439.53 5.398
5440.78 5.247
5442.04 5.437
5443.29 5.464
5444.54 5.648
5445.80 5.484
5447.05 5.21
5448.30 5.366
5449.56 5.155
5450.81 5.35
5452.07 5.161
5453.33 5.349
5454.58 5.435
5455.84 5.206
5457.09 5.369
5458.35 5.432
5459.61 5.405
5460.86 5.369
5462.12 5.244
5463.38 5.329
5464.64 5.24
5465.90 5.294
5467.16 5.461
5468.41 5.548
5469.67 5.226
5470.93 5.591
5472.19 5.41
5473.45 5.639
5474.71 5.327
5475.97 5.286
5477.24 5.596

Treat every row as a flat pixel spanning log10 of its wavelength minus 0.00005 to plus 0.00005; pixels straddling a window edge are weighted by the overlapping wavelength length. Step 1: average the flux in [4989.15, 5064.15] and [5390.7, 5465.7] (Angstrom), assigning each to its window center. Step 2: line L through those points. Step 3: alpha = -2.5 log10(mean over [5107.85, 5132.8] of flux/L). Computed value 0.03 mag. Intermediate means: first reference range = 7.06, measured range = 6.49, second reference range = 5.42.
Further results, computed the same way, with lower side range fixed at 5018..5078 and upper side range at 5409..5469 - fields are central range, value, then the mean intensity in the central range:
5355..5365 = 0.01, 5.65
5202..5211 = 0.09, 5.84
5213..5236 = 0.20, 5.19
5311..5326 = 0.03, 5.72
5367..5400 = -0.01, 5.64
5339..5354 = 0.02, 5.65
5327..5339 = 0.03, 5.63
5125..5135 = 0.02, 6.5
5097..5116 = 0.03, 6.57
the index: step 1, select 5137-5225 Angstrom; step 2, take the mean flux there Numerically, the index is 5.75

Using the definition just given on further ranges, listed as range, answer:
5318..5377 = 5.66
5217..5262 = 5.5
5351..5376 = 5.64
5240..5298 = 5.73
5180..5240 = 5.46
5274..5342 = 5.69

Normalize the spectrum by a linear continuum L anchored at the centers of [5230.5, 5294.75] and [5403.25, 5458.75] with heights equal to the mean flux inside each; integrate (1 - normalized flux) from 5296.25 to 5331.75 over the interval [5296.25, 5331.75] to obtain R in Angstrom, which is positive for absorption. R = -0.5 Angstrom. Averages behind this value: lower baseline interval 5.72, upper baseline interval 5.39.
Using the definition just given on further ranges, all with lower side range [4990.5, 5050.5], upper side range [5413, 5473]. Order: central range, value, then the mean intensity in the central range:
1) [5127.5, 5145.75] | 0.6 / 6.42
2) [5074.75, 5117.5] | 1.4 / 6.59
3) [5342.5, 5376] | 0.4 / 5.65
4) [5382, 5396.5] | -0.2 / 5.69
